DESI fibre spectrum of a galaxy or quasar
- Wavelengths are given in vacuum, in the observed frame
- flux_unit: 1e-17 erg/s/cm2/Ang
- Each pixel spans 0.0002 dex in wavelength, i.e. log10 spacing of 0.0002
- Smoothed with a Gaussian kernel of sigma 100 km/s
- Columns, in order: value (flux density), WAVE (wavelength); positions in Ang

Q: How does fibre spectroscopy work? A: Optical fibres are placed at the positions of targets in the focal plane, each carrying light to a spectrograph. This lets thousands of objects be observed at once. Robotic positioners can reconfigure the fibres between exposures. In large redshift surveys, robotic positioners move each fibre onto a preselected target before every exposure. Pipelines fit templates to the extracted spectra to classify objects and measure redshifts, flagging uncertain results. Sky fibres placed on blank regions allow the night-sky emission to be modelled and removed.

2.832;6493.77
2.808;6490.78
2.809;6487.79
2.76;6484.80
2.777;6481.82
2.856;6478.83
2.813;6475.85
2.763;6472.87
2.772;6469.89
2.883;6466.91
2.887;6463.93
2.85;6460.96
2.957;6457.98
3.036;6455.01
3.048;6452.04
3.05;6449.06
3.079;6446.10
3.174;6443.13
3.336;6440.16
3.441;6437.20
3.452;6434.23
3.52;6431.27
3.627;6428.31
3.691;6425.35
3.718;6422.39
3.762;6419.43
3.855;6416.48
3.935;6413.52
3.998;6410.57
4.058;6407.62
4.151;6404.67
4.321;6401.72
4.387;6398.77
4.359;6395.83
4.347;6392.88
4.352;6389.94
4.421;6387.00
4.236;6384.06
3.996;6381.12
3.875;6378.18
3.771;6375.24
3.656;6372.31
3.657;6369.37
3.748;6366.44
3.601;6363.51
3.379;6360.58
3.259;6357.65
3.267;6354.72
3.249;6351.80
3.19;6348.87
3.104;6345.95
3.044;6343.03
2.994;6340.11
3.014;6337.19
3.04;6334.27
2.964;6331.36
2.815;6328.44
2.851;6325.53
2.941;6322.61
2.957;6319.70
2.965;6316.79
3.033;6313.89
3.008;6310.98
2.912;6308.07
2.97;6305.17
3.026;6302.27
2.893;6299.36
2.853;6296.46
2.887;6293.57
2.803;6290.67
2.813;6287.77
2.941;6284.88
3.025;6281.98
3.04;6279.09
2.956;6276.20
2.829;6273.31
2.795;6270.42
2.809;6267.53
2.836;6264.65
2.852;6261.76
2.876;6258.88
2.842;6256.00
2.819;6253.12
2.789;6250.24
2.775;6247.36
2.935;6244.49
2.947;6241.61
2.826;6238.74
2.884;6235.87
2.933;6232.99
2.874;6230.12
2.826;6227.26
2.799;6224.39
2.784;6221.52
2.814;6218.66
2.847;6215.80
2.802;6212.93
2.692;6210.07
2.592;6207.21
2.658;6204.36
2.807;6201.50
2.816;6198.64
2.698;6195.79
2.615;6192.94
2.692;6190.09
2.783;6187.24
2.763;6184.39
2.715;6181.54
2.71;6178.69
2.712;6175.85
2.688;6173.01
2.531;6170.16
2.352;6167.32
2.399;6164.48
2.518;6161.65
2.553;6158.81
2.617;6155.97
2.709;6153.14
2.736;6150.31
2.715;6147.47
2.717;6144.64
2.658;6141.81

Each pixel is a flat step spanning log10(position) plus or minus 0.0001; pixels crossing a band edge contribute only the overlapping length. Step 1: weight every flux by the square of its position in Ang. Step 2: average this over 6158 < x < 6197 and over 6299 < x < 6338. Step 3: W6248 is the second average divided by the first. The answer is 1.2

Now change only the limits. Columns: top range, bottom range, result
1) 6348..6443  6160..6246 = 1.48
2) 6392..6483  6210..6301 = 1.27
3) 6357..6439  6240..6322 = 1.39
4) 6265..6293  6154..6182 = 1.16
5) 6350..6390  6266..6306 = 1.32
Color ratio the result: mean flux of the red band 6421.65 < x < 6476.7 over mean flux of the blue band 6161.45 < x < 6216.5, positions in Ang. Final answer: 1.18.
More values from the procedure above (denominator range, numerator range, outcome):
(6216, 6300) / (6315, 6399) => 1.22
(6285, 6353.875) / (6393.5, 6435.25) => 1.32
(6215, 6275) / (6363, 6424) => 1.41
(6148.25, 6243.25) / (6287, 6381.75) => 1.16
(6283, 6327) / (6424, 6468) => 1.10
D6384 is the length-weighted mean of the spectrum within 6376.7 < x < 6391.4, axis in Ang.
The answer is 4.17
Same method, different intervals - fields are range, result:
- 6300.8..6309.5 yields 2.97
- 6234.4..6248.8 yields 2.87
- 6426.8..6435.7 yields 3.53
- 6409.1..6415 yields 3.97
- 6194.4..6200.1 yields 2.76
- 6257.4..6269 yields 2.84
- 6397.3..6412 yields 4.18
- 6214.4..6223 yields 2.82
